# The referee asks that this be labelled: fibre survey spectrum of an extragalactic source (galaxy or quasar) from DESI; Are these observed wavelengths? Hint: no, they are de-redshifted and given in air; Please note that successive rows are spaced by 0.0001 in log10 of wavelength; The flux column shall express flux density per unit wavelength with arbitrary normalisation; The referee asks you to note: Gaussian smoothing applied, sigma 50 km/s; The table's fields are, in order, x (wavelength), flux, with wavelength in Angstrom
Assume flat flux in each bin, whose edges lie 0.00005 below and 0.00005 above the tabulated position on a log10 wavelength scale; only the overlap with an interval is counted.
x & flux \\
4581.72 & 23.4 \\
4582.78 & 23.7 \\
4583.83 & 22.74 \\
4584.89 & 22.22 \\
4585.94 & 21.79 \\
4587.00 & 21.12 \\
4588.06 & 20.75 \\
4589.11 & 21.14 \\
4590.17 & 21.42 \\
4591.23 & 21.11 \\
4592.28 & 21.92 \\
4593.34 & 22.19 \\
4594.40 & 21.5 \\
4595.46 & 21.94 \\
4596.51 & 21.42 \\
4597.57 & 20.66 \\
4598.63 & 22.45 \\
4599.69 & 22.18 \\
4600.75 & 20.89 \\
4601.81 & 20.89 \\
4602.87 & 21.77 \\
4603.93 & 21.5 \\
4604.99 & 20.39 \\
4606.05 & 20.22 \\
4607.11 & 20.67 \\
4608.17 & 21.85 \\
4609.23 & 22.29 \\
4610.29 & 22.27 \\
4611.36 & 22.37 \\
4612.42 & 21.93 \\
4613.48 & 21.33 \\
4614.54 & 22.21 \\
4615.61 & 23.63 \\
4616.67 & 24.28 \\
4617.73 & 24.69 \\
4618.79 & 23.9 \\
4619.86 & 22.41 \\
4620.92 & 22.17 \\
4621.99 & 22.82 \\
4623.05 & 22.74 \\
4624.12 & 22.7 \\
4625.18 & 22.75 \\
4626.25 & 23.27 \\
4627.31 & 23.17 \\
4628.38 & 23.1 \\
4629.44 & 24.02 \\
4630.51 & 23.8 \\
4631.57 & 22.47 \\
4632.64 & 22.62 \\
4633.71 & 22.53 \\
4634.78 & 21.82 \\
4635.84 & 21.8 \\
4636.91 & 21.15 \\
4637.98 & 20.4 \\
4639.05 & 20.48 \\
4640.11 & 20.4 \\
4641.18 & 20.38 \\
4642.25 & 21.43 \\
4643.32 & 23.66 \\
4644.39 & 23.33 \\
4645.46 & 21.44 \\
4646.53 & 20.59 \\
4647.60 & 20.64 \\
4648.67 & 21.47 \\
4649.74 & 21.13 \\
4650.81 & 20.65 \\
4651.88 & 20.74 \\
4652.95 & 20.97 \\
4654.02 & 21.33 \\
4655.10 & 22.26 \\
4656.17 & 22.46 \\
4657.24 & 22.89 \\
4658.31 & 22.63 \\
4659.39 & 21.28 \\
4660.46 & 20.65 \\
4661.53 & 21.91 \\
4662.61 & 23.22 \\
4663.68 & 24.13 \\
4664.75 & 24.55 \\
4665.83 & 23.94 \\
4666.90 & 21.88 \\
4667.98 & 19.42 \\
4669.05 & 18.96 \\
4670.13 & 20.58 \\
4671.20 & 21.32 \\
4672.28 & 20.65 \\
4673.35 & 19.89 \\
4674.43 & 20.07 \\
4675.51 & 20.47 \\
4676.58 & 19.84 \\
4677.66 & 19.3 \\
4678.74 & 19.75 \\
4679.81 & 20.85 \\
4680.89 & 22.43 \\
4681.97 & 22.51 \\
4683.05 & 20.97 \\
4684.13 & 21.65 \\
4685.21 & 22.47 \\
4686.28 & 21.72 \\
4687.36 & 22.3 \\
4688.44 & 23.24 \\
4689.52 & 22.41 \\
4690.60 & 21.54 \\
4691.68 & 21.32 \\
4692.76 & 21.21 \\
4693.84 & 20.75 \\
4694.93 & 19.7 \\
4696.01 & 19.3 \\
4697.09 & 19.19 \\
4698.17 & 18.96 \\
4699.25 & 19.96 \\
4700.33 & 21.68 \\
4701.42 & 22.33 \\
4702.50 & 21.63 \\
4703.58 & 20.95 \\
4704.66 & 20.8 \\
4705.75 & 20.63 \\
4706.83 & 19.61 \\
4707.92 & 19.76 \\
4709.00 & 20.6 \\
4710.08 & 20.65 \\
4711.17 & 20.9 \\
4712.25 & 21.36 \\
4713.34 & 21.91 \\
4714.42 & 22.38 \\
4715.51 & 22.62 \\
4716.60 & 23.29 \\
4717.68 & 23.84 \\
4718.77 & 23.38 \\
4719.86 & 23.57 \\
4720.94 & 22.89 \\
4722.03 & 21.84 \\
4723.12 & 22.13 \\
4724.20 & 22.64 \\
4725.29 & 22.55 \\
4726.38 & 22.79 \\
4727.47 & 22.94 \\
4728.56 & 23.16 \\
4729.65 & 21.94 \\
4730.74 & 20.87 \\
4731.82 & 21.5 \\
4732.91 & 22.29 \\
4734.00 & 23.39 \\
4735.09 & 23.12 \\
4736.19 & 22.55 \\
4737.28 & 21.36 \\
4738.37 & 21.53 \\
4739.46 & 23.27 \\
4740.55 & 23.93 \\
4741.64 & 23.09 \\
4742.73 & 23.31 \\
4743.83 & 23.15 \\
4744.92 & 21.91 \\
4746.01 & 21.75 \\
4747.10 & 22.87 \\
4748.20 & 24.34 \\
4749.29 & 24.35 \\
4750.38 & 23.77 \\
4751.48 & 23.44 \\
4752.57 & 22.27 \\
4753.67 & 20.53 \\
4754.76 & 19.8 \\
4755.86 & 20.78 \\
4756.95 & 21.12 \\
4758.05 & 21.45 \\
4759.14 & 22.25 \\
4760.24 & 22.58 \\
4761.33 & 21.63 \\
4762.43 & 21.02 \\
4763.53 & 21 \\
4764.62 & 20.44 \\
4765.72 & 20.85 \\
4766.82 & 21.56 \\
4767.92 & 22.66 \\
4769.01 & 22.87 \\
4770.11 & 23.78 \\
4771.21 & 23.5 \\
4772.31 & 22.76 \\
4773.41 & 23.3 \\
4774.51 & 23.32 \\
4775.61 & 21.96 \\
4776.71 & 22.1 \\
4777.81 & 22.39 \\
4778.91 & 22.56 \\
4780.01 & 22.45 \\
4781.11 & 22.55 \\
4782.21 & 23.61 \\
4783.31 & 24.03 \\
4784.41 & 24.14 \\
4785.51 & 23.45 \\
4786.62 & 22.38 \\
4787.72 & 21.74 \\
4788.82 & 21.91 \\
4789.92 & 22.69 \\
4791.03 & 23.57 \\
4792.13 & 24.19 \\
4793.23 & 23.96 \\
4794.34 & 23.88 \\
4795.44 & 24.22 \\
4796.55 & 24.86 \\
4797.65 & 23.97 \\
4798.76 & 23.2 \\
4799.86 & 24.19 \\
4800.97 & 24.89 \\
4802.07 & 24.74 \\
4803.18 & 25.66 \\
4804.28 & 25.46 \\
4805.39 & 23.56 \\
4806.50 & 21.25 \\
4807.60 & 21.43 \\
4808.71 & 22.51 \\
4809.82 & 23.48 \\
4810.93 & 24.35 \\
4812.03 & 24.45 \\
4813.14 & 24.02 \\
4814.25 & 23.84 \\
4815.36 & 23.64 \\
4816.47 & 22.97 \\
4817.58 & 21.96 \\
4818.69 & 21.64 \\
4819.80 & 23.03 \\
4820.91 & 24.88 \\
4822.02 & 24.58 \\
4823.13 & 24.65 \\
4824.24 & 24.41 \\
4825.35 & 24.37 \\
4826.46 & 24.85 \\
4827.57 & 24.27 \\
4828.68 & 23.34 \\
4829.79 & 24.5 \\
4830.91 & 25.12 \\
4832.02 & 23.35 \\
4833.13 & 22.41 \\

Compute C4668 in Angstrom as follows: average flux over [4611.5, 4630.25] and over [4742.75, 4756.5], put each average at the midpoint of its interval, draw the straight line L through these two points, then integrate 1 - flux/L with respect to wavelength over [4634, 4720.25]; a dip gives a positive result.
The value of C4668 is 5.23 Angstrom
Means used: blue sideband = 23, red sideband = 22.4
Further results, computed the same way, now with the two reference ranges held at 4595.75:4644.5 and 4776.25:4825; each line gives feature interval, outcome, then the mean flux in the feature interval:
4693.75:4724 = 2.0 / 21.3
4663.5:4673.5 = 0.4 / 21.5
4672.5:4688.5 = 1.1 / 21.1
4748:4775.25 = 1.2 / 22.2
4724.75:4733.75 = 0.3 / 22.3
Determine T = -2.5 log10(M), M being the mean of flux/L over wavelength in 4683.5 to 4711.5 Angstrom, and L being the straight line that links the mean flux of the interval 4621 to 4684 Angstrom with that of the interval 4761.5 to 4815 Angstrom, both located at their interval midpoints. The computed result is 0.06 mag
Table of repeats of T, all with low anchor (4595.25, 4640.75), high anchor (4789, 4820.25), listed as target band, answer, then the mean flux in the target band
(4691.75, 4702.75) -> 0.12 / 20.5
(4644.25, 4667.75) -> 0.02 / 21.9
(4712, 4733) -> 0.02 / 22.5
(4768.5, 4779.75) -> 0.03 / 22.8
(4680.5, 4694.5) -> 0.04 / 21.9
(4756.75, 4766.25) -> 0.09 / 21.4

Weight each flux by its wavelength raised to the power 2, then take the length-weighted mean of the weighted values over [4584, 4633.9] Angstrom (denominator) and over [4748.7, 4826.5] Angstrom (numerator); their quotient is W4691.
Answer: 1.12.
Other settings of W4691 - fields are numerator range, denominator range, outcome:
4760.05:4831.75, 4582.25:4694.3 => 1.14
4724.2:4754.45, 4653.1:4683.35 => 1.09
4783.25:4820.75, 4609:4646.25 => 1.13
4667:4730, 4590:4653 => 1.00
